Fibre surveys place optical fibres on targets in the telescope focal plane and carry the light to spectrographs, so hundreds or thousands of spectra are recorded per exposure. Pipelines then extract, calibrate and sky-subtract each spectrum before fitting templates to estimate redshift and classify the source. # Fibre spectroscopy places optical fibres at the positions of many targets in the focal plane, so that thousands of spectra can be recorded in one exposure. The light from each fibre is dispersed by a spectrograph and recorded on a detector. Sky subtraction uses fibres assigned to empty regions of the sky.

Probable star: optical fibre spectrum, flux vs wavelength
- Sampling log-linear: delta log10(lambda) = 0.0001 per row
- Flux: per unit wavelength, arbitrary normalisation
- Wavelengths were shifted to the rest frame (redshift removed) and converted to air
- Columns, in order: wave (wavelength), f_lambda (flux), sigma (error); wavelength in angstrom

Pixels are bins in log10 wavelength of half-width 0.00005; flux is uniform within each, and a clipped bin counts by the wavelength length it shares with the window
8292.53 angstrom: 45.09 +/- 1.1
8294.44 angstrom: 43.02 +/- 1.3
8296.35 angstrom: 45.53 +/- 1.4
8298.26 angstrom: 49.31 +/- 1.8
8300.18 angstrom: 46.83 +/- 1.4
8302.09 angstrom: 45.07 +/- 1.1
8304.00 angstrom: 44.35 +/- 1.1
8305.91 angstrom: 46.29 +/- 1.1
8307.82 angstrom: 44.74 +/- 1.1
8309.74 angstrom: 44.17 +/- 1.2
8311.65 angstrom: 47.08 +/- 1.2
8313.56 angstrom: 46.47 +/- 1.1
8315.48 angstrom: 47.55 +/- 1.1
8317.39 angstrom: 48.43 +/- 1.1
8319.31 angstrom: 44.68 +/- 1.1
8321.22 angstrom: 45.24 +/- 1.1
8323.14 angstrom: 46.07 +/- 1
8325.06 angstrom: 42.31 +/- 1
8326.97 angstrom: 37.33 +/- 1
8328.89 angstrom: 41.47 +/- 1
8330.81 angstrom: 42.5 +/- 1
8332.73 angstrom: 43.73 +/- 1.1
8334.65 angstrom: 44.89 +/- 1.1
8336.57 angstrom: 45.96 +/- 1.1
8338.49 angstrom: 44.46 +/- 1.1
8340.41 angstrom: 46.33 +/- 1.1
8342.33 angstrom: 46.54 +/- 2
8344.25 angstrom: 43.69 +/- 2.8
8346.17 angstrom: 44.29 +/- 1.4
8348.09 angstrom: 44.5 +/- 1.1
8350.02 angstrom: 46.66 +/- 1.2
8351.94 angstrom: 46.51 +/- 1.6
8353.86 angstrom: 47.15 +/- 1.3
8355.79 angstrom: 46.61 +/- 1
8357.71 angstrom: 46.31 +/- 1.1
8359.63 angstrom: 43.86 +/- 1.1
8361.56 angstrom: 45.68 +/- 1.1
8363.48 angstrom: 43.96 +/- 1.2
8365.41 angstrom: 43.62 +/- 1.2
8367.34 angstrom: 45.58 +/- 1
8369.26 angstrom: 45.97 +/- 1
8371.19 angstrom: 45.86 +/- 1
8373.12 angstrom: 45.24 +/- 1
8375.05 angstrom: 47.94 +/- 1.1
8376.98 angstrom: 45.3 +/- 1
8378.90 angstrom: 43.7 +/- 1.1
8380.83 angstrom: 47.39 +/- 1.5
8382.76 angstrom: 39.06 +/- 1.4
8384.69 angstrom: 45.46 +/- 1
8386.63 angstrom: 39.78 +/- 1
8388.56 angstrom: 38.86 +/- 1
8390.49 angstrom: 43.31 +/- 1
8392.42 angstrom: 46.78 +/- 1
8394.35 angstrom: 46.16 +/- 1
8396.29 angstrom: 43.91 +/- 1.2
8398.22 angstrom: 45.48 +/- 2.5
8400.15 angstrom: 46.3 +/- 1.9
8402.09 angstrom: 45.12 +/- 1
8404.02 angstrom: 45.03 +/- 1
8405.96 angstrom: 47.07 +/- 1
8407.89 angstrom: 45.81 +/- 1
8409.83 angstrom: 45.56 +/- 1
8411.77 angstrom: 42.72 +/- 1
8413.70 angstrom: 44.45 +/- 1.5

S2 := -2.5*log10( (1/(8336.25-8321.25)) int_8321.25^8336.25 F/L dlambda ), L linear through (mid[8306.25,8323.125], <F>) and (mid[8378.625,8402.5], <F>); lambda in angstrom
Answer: 0.068 mag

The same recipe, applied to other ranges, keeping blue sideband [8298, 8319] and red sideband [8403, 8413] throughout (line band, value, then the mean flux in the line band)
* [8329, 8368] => 0.02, 45.1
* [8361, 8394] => 0.03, 44.3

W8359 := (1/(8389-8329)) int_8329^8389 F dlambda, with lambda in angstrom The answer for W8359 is 44.8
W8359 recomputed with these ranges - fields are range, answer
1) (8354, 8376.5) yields 45.6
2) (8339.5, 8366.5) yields 45.4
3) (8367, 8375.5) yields 46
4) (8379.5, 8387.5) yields 42.9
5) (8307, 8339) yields 44.5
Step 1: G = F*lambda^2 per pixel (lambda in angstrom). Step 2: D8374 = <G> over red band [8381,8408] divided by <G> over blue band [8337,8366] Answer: 1.0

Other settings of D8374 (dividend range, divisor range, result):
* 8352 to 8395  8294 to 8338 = 1.01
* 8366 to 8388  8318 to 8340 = 1.03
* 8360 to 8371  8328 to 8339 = 1.03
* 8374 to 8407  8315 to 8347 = 1.02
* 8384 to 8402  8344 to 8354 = 0.98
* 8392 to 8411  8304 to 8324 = 1.01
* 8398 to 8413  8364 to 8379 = 1.01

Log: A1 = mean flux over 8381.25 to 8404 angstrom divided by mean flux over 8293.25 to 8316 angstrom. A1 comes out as 0.96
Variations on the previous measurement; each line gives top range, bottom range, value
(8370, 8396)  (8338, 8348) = 0.98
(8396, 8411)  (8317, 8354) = 1.02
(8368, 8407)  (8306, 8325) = 0.97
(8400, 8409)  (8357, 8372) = 1.02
